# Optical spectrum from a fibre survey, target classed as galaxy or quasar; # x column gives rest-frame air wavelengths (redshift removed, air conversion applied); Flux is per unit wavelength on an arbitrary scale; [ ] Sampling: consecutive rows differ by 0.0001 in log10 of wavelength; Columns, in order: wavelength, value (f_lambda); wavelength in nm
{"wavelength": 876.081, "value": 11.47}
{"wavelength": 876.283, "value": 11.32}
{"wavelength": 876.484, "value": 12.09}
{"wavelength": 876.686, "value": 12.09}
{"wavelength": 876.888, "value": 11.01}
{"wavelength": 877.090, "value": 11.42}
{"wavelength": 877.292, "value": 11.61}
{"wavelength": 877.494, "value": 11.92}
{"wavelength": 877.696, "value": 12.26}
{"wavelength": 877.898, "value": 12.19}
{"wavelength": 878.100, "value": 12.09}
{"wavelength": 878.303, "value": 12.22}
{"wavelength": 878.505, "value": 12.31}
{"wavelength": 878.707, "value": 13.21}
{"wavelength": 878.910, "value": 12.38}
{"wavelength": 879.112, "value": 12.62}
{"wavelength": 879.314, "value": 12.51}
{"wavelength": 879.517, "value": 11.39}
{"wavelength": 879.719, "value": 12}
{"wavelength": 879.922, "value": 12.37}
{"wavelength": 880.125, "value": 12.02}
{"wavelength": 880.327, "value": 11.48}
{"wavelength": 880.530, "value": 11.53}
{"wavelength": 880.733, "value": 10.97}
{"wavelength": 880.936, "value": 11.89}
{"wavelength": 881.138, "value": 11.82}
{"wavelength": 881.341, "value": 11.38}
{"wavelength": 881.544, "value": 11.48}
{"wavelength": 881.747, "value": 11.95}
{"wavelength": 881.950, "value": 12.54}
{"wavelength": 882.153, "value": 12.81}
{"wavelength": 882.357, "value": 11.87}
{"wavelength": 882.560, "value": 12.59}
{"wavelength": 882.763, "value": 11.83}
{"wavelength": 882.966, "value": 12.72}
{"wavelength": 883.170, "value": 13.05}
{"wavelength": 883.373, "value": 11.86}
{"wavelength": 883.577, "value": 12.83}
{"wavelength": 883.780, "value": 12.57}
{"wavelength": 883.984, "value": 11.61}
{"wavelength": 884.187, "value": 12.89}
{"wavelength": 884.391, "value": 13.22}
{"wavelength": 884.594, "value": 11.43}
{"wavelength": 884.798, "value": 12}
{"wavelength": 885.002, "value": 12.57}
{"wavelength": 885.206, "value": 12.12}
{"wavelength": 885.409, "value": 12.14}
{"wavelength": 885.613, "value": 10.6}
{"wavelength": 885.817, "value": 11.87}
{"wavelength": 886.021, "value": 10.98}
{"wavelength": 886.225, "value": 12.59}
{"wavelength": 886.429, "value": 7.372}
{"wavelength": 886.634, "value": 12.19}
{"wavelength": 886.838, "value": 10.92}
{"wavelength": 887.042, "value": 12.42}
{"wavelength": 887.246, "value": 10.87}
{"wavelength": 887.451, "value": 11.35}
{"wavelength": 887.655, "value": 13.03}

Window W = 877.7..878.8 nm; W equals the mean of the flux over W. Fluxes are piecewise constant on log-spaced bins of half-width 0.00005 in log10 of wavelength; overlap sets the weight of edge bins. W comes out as 12.4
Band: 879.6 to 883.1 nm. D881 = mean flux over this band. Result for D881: 12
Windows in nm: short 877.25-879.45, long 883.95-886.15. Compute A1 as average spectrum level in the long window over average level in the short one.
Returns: 1.0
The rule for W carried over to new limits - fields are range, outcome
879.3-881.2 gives 11.8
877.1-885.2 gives 12.1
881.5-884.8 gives 12.3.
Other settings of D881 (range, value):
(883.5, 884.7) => 12.4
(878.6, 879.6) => 12.4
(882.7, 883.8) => 12.5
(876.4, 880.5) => 12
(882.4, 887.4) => 11.9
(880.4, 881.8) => 11.6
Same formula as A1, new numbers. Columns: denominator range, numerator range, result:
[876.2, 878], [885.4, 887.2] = 0.95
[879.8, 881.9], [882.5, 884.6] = 1.06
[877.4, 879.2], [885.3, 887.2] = 0.91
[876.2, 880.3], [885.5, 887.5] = 0.92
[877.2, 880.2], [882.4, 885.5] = 1.01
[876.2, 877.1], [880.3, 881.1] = 0.99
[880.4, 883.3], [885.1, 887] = 0.93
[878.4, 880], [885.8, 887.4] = 0.90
